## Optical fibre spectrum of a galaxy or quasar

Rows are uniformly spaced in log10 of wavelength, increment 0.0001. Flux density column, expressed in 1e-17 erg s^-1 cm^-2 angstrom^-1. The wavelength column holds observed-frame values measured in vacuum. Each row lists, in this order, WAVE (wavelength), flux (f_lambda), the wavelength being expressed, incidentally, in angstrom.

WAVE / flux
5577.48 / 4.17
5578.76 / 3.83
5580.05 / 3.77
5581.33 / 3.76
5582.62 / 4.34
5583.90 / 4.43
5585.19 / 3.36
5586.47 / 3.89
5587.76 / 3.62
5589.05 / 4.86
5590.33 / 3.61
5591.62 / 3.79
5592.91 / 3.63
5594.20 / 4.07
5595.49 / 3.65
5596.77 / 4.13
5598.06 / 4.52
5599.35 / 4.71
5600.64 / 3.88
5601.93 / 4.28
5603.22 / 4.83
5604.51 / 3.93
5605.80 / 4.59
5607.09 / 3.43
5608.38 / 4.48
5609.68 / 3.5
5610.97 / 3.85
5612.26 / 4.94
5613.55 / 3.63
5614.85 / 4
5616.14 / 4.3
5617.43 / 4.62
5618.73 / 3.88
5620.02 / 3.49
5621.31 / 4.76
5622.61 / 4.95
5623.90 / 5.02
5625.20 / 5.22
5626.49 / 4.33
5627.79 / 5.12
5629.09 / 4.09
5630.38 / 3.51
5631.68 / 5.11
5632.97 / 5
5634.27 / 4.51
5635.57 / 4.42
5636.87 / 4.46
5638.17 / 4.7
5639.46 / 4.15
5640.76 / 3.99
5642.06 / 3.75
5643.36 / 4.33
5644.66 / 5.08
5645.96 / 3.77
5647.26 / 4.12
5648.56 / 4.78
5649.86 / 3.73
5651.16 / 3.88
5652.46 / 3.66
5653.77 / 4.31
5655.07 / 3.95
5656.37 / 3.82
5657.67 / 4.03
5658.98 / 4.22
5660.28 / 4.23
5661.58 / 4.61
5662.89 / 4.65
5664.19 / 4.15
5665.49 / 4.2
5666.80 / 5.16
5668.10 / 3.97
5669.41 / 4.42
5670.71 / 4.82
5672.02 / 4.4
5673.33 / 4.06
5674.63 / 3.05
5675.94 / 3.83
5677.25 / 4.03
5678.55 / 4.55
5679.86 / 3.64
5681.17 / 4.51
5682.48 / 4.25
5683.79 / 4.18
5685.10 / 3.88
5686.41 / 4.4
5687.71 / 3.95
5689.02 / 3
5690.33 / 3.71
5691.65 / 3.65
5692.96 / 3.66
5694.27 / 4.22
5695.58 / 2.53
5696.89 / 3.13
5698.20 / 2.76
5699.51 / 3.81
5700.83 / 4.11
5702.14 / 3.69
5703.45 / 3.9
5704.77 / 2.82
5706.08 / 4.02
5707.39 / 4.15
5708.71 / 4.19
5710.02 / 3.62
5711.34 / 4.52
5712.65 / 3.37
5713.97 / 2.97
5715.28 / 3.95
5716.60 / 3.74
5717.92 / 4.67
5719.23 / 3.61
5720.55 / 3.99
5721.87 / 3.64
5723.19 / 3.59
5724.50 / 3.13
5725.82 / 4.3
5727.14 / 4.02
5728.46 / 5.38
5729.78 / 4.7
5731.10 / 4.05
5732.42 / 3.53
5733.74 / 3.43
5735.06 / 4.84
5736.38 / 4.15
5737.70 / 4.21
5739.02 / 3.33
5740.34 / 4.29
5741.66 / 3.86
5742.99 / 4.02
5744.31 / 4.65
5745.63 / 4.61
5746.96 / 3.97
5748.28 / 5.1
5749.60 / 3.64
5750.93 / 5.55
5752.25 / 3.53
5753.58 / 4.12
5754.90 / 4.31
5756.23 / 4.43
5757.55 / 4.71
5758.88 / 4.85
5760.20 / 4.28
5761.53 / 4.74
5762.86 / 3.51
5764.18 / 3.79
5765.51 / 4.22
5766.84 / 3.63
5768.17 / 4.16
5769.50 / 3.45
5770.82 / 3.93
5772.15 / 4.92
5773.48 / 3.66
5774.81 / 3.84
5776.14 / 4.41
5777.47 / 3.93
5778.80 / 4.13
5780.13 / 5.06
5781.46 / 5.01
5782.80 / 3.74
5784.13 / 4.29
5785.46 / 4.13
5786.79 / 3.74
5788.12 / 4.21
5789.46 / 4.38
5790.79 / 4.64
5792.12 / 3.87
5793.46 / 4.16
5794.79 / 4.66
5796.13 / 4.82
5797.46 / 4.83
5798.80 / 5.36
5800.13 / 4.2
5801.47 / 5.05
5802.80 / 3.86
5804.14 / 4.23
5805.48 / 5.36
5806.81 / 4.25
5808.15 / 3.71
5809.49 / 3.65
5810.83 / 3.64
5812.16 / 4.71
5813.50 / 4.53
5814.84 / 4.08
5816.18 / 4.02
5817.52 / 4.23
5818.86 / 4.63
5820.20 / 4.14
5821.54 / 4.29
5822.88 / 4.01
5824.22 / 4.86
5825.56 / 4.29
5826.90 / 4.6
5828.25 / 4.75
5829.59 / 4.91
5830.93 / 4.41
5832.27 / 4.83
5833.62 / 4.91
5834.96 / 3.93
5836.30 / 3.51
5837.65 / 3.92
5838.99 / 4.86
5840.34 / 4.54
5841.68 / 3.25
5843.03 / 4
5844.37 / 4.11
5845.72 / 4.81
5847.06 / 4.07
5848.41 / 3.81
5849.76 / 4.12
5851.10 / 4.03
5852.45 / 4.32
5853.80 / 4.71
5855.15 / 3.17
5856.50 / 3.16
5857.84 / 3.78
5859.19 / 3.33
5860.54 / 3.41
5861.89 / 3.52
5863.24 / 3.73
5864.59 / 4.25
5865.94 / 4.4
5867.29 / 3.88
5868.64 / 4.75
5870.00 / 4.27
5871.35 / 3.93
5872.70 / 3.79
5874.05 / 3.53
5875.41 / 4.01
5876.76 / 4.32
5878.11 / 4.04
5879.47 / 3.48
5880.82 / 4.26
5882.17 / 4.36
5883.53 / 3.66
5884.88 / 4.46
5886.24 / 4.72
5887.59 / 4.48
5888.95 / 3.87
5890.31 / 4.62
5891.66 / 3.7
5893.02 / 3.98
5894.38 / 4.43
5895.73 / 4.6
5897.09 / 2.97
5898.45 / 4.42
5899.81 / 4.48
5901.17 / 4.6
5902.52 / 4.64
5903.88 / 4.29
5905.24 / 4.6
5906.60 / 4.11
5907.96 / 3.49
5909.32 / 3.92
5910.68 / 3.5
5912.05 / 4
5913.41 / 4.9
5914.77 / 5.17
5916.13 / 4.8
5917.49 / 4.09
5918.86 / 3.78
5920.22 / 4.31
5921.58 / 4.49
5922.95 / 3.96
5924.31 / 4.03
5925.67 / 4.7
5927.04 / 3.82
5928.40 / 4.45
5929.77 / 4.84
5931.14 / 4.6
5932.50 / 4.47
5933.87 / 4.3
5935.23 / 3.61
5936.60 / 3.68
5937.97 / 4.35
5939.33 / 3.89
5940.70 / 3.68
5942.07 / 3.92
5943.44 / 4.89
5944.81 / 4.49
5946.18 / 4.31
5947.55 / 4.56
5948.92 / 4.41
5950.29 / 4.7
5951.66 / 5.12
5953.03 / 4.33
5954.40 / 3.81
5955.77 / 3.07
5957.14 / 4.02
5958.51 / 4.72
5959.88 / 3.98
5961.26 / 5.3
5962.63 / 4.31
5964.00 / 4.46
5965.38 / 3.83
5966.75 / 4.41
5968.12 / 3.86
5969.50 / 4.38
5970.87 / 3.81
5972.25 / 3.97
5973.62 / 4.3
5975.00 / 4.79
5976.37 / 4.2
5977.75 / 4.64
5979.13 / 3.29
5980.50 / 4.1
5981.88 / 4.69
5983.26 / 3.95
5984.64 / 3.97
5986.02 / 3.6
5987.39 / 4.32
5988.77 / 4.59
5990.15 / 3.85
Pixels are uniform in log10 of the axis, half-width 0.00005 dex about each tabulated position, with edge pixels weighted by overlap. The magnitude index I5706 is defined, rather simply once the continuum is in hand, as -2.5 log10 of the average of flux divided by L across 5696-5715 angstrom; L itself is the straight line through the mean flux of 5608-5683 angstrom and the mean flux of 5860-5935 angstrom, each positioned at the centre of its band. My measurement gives 0.17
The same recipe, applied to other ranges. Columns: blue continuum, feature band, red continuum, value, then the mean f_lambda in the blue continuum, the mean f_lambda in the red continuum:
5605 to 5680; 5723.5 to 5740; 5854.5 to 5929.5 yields 0.03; 4.27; 4.1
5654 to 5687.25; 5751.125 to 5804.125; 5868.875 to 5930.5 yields -0.02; 4.2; 4.2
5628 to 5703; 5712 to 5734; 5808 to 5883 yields 0.05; 4.09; 4.12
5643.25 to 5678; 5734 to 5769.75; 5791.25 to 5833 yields 0.03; 4.19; 4.42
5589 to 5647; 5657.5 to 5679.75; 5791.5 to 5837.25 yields 0.02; 4.28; 4.39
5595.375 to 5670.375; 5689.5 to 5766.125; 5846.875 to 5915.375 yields 0.06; 4.3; 4.08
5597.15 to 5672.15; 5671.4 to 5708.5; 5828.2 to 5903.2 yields 0.13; 4.31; 4.12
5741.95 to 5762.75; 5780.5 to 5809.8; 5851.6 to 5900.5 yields -0.03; 4.4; 4.02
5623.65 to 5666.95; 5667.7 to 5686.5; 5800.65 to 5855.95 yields 0.05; 4.34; 4.27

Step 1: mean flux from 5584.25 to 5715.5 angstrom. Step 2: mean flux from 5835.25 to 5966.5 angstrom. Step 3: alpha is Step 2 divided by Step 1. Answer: 1.02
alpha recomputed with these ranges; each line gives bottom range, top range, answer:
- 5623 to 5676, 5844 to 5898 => 0.93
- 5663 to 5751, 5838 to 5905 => 1.03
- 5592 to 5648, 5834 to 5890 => 0.94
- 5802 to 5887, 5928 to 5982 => 1.03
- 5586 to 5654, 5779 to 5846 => 1.03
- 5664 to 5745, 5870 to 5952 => 1.07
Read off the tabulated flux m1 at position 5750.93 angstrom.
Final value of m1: 5.55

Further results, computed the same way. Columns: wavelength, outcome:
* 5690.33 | 3.71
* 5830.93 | 4.41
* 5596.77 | 4.13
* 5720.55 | 3.99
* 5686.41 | 4.4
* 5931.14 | 4.6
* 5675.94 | 3.83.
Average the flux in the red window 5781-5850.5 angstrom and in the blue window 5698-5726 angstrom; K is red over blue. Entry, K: 1.15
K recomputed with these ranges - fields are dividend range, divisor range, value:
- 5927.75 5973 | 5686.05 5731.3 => 1.12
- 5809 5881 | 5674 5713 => 1.09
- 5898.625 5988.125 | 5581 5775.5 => 1.03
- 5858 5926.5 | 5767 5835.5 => 0.95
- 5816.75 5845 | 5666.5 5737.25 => 1.11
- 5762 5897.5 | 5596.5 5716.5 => 1.02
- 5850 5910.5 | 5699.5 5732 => 1.03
